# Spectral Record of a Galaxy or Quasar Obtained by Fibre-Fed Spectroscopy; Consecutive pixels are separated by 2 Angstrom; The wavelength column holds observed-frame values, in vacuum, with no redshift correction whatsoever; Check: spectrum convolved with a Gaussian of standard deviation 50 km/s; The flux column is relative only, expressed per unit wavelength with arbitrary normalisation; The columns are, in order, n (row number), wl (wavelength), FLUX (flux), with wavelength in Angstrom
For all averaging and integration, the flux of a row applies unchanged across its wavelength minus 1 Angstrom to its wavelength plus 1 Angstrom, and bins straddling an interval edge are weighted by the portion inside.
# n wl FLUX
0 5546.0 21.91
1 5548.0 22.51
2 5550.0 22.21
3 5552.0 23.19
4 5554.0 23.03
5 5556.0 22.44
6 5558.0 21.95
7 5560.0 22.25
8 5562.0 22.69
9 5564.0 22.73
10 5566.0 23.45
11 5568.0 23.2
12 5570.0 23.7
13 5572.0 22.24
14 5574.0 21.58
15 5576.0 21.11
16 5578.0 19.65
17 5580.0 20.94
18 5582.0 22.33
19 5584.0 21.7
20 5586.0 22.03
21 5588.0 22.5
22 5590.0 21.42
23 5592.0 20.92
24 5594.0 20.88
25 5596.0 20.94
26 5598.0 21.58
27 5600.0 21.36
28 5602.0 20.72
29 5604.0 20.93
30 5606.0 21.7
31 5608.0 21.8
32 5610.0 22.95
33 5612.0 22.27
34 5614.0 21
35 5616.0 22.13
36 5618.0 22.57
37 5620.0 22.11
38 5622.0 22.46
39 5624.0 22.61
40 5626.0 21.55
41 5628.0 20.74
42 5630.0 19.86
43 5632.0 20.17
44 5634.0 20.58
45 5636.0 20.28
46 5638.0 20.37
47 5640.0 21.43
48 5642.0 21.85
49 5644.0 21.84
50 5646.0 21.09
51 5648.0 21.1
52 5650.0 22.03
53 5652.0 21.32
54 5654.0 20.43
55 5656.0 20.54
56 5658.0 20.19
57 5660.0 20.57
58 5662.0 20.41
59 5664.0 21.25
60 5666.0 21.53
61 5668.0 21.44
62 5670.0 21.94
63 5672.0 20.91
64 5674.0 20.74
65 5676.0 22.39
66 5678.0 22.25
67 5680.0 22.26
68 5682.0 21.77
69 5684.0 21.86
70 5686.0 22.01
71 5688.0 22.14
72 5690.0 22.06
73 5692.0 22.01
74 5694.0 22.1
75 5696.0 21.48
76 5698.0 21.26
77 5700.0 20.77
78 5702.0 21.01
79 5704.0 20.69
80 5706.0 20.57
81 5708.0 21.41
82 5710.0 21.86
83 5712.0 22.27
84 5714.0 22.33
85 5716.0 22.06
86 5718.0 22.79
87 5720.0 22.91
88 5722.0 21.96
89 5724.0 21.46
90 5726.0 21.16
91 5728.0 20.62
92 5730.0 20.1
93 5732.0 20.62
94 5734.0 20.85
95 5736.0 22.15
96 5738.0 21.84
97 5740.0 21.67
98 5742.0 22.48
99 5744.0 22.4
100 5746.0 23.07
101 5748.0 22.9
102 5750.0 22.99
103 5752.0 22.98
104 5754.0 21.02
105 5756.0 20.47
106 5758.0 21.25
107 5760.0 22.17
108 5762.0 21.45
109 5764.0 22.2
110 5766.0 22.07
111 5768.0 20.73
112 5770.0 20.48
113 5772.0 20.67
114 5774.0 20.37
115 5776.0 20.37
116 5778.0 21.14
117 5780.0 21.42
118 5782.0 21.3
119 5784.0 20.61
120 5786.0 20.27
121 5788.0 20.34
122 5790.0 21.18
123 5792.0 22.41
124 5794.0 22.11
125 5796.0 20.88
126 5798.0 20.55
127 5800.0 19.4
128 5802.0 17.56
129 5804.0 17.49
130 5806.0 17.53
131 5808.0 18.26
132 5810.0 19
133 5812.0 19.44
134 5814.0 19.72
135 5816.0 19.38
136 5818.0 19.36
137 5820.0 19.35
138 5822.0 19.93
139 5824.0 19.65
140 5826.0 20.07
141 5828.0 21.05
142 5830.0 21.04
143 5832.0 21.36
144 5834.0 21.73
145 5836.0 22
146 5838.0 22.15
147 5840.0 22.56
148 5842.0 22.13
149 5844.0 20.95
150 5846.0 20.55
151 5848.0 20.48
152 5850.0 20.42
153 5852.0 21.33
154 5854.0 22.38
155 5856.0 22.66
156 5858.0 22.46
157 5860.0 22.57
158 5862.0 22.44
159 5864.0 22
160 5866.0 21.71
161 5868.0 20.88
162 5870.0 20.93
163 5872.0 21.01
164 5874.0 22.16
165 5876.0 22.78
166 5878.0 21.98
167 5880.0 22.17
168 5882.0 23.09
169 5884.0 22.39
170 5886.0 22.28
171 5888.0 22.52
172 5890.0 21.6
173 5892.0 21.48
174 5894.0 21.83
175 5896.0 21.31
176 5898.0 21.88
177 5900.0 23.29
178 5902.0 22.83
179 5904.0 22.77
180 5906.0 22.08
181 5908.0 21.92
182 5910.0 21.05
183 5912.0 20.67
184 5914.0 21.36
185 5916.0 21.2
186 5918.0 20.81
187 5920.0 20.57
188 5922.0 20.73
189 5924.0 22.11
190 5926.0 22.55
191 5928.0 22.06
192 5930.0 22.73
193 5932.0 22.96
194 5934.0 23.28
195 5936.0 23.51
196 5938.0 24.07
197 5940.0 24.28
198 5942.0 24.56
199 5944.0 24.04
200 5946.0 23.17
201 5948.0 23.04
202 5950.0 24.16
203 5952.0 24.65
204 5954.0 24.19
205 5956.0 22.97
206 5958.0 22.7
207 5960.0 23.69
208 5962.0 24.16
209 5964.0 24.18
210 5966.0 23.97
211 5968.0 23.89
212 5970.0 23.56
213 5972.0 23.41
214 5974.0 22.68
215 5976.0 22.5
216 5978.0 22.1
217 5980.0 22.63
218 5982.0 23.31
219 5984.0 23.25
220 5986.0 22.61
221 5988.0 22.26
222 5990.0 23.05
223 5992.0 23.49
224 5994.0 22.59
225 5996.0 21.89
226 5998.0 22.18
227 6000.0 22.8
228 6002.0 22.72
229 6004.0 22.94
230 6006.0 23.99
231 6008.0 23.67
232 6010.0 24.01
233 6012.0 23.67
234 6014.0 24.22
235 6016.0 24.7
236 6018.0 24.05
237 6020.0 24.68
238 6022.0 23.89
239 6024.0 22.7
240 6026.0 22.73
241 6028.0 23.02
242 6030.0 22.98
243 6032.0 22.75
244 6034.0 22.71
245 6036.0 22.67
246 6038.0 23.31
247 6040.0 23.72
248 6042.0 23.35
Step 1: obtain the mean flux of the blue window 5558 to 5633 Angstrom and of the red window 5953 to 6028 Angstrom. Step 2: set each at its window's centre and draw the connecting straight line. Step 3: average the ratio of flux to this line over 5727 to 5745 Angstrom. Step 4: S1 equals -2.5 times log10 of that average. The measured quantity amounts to 0.044 mag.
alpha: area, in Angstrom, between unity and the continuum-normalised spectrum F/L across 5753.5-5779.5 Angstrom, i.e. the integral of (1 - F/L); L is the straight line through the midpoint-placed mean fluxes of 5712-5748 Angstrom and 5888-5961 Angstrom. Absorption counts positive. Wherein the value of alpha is 1.0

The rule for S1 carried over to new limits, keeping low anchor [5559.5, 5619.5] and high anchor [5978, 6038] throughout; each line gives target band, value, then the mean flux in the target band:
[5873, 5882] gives 0.02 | 22.4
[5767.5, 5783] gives 0.08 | 20.8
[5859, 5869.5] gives 0.04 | 21.9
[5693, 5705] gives 0.05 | 21.2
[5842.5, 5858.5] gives 0.06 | 21.4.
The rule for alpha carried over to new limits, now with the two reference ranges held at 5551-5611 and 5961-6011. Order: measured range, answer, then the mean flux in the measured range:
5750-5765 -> 0.5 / 21.7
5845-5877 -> 1.5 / 21.7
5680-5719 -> 1.0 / 21.7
